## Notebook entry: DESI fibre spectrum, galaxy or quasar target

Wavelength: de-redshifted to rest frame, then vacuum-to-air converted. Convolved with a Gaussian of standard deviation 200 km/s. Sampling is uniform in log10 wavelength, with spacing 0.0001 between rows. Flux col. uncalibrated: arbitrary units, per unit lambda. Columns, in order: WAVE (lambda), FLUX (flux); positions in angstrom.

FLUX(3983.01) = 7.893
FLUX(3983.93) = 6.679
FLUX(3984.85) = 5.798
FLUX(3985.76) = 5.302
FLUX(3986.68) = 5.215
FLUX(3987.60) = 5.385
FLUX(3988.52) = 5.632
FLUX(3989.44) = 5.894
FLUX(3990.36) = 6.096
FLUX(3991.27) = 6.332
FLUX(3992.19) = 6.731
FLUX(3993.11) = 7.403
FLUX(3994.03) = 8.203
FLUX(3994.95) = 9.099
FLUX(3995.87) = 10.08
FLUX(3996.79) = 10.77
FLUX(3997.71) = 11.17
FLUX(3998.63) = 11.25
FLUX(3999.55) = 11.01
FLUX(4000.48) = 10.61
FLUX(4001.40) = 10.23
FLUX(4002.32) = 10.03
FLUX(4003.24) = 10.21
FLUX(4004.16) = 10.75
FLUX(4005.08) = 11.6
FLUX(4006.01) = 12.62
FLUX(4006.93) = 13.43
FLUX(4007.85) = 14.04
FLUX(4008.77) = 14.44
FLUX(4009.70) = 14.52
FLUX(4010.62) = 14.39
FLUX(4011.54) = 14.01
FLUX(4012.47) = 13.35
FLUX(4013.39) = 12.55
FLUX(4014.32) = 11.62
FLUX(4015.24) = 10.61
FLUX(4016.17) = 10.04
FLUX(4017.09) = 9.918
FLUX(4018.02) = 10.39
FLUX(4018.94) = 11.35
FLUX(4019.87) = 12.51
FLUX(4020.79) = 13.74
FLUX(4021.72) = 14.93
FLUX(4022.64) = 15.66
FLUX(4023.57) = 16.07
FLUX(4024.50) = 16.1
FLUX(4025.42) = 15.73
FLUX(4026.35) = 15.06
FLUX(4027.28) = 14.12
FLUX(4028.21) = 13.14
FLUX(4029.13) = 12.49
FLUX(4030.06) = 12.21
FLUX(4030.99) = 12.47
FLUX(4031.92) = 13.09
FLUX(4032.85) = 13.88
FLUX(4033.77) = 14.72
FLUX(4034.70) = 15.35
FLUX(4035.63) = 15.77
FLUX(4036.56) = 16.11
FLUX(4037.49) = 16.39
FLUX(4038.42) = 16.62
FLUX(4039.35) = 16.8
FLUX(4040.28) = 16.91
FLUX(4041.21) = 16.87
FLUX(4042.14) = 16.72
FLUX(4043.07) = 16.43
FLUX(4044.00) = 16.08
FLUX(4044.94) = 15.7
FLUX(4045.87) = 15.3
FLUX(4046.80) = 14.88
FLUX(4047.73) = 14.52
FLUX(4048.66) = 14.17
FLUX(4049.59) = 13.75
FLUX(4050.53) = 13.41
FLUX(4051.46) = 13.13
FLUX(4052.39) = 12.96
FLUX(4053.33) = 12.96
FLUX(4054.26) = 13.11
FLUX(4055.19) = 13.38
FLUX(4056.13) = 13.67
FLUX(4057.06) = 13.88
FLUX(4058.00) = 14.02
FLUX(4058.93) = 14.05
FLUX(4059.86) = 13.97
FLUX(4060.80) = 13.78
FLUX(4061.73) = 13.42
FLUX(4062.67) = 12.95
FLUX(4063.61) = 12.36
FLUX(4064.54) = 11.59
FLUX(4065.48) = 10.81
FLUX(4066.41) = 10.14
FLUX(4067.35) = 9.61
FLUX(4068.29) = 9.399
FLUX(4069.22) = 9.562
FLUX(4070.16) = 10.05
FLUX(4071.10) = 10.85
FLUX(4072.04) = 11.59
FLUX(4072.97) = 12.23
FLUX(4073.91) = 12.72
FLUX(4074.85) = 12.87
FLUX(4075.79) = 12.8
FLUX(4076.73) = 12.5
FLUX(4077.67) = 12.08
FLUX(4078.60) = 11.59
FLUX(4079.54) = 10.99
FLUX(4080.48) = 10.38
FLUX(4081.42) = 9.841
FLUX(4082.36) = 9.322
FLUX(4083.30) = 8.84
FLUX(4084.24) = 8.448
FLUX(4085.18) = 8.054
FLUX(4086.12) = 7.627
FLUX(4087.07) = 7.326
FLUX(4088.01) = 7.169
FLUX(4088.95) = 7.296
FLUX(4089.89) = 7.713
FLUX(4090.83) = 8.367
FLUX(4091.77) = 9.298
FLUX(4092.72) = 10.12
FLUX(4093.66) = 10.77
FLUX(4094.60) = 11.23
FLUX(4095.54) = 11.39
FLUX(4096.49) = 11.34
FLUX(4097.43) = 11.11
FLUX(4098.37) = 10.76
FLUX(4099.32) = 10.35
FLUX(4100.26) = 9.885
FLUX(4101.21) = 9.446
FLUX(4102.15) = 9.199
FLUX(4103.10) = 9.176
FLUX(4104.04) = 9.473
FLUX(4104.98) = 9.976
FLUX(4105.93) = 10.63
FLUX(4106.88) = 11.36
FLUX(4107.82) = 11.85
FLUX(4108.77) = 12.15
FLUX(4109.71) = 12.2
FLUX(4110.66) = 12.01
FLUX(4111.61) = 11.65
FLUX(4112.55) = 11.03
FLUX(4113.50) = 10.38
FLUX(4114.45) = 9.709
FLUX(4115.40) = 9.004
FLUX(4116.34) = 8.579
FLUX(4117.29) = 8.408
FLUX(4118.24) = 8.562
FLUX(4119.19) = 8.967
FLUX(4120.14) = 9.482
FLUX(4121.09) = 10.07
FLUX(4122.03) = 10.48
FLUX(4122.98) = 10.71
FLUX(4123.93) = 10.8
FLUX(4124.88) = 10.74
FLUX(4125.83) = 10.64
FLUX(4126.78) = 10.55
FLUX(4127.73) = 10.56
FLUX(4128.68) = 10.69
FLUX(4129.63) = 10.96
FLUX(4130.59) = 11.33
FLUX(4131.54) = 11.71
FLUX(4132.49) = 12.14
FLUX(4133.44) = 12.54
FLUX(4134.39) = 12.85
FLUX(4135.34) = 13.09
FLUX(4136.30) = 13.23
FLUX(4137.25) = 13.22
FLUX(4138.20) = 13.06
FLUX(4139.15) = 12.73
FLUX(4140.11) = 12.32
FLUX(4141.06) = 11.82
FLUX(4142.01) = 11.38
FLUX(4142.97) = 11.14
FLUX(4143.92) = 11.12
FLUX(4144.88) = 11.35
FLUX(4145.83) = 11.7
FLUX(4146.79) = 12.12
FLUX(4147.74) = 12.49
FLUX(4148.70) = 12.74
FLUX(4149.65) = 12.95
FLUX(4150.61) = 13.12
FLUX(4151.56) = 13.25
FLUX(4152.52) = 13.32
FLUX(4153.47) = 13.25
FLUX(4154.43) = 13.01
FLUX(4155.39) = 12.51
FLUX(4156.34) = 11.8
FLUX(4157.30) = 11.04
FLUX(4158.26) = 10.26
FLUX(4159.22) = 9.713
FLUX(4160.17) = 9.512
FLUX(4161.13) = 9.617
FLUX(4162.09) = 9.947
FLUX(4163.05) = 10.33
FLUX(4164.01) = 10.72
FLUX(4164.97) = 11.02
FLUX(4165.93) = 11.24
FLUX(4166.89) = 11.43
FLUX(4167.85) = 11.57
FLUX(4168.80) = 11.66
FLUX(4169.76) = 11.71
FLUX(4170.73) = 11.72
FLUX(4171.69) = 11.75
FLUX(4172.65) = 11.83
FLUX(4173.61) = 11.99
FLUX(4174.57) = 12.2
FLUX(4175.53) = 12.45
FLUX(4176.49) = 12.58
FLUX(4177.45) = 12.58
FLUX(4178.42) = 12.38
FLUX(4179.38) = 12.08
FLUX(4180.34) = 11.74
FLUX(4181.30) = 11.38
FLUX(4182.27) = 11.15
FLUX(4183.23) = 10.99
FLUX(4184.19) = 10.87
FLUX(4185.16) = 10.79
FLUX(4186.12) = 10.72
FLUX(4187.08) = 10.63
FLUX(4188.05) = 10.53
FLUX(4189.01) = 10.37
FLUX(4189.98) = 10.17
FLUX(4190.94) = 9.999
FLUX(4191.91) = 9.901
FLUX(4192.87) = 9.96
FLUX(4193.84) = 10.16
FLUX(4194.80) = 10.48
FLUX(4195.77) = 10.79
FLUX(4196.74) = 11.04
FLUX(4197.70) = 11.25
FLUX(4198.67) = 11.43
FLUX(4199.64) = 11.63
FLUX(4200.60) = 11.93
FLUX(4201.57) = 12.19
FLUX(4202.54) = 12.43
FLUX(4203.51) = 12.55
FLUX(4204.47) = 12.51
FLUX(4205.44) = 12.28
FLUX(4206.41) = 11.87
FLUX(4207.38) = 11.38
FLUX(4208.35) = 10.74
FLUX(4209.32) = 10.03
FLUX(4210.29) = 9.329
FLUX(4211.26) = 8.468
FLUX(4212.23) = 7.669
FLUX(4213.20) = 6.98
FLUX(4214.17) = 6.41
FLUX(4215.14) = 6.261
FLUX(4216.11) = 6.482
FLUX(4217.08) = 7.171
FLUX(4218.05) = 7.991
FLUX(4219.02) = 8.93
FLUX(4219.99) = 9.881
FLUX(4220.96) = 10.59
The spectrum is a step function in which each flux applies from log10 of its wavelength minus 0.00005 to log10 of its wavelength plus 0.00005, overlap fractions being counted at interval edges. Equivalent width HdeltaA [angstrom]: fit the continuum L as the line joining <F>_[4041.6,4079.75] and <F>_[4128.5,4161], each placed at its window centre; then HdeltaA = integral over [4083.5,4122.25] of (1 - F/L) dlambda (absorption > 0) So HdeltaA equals 8.33 angstrom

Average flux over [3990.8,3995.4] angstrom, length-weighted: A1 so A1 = 7.56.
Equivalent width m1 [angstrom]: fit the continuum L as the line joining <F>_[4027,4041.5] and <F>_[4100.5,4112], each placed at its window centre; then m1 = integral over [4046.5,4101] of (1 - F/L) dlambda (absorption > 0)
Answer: 5.7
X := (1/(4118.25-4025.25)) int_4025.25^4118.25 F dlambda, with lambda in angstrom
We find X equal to 12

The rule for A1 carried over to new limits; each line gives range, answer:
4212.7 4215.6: 6.56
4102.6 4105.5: 9.55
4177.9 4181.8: 11.9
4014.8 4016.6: 10.3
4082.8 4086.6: 8.23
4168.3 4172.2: 11.7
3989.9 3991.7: 6.24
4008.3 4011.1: 14.5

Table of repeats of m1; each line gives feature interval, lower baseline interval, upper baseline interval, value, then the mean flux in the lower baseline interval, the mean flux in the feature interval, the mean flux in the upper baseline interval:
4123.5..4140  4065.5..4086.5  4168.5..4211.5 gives -1.41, 10.5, 11.8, 11.3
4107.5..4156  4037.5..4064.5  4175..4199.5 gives 3.64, 14.5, 11.5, 11.1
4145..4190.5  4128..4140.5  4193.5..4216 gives -0.75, 12.3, 11.5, 10.4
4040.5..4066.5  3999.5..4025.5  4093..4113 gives -4.68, 12.6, 13.9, 10.8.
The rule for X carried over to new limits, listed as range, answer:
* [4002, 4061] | 13.9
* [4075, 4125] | 10.1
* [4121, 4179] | 11.7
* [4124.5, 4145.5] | 11.8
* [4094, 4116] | 10.7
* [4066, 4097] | 10.1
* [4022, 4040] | 14.9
